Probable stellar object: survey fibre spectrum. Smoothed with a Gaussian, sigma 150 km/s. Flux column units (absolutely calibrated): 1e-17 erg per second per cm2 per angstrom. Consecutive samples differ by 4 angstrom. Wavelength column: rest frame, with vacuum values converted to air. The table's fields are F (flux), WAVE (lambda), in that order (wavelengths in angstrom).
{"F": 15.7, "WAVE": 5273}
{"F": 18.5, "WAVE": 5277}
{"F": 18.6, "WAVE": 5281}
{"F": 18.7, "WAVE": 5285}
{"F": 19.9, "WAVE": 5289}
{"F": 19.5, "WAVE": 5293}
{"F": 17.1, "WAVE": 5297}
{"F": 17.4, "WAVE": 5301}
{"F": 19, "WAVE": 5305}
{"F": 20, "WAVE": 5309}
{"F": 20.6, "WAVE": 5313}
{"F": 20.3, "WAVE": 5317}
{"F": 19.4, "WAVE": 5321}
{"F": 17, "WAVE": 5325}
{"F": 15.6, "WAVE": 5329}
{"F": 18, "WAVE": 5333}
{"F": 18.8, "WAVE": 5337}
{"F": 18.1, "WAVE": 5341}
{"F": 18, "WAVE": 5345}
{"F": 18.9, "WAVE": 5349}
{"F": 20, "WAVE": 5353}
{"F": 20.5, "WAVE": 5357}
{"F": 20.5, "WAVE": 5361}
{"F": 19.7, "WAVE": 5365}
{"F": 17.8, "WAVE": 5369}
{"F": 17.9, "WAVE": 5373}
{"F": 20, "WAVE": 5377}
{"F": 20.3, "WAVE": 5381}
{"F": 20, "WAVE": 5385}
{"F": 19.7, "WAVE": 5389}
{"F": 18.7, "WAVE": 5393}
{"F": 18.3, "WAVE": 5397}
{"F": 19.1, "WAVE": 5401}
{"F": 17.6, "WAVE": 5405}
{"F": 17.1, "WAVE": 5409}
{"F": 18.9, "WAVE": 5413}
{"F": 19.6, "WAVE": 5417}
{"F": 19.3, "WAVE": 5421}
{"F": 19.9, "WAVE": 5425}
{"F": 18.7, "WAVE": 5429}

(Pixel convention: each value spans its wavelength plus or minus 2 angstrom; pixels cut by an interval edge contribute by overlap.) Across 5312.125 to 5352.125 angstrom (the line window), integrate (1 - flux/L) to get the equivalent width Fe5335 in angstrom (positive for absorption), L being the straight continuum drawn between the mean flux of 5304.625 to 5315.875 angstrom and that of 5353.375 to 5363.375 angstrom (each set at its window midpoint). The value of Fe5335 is 3.4 angstrom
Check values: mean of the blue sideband 20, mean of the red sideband 20.4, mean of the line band 18.5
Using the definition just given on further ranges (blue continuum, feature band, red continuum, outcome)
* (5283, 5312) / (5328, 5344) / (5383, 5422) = 0.9 angstrom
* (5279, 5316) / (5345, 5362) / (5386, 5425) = -0.7 angstrom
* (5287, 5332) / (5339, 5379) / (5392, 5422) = -1.1 angstrom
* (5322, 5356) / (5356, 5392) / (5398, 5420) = -2.4 angstrom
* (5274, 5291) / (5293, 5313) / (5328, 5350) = -0.3 angstrom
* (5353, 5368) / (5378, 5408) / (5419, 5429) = 1.0 angstrom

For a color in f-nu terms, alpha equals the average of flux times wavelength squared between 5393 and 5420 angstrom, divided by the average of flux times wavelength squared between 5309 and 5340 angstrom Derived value 1.02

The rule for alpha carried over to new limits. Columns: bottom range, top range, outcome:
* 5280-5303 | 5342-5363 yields 1.08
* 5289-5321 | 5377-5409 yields 1.02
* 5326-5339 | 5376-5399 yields 1.14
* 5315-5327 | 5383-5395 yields 1.06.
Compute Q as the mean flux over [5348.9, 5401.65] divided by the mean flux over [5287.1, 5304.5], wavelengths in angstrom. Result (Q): 1.05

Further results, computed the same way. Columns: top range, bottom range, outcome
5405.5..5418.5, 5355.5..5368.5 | 0.92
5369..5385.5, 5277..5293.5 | 1.01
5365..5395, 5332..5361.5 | 1.01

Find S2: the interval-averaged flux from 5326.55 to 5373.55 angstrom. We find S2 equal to 18.7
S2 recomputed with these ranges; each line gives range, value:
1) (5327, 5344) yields 17.6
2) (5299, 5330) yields 18.8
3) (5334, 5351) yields 18.4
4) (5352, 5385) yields 19.6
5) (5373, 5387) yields 19.8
